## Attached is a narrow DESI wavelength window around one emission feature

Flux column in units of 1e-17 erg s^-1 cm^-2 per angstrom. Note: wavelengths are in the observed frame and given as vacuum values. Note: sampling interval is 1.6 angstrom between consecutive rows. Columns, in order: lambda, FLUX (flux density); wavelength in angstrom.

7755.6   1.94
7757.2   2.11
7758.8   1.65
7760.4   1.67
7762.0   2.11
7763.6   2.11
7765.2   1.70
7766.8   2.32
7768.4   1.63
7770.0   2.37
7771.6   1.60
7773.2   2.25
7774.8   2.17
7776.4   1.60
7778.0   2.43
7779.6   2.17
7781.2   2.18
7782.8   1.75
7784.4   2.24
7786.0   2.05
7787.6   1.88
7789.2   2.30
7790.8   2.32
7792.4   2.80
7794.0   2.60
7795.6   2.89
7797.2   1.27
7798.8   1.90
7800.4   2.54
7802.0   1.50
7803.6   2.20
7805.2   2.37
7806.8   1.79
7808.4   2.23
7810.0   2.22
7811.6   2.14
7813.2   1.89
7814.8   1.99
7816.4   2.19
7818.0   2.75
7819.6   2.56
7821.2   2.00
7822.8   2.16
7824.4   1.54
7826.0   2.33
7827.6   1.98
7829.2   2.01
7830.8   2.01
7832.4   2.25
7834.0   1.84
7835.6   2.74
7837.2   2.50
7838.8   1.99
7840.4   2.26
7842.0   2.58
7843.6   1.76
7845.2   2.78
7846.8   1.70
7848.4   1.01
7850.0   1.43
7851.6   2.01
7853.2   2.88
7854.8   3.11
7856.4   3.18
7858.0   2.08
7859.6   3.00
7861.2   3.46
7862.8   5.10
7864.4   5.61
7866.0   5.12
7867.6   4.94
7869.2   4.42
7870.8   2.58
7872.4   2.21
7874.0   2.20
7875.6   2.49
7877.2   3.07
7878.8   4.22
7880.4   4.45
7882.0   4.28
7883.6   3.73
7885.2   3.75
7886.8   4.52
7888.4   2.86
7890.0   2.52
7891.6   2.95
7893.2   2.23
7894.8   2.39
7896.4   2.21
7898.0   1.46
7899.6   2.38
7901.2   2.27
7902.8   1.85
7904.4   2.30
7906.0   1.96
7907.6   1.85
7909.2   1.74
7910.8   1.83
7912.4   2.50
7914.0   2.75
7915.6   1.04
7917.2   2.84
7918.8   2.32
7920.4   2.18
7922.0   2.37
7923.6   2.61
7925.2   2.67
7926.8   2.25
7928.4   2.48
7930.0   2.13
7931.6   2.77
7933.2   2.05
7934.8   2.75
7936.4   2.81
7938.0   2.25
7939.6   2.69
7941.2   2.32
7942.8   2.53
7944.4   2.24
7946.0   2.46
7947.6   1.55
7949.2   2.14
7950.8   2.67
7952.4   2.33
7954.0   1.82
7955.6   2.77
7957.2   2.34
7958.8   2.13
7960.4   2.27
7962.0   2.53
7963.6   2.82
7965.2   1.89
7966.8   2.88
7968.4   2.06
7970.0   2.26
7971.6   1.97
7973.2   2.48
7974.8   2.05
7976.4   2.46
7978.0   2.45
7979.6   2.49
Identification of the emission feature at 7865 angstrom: [S II] 6716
